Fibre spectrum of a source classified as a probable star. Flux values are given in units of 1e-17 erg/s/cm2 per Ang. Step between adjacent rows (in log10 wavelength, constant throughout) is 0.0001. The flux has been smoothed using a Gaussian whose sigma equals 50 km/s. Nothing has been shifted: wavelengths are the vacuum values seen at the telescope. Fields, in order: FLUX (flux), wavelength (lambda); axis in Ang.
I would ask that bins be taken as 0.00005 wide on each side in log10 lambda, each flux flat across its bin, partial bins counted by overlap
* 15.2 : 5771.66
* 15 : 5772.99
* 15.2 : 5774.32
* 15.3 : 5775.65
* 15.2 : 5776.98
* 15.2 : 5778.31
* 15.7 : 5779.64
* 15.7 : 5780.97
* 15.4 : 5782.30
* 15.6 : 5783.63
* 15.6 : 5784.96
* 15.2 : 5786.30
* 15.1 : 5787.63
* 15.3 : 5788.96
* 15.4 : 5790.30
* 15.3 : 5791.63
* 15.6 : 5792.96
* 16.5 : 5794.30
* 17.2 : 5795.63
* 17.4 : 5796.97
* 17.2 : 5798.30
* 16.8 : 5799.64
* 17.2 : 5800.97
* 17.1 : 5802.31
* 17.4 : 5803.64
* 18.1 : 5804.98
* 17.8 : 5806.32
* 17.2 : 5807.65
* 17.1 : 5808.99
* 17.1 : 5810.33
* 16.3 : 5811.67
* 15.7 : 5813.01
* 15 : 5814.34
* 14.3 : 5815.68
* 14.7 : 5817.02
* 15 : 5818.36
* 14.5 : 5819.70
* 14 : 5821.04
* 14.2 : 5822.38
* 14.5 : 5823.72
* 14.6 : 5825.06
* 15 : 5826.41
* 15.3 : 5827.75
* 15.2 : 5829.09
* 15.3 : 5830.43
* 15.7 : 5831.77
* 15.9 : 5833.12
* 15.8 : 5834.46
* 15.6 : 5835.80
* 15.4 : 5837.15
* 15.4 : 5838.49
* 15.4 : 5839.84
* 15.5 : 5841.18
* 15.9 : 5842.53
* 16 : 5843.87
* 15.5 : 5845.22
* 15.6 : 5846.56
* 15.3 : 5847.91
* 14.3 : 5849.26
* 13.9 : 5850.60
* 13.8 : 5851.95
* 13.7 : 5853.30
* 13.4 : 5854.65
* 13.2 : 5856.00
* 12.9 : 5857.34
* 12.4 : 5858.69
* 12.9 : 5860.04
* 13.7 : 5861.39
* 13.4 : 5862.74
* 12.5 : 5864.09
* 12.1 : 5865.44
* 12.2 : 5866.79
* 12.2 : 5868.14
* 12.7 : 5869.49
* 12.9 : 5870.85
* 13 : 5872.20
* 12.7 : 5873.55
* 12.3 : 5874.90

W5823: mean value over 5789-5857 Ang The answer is 15.6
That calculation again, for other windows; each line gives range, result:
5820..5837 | 15.1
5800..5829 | 15.8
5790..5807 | 16.9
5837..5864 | 14.3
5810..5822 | 15.1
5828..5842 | 15.5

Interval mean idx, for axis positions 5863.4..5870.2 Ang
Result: 12.3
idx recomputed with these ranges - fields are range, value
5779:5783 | 15.6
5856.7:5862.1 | 13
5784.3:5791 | 15.3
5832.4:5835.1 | 15.8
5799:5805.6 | 17.3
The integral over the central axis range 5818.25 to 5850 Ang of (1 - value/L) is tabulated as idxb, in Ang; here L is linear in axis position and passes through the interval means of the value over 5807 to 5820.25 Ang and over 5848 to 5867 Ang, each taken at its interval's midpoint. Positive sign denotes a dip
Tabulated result -1.5 Ang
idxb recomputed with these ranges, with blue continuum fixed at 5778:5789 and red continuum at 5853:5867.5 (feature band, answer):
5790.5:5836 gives -4.57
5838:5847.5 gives -1.48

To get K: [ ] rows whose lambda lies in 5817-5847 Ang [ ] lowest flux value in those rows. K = 14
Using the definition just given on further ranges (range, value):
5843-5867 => 12.1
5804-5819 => 14.3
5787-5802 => 15.1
